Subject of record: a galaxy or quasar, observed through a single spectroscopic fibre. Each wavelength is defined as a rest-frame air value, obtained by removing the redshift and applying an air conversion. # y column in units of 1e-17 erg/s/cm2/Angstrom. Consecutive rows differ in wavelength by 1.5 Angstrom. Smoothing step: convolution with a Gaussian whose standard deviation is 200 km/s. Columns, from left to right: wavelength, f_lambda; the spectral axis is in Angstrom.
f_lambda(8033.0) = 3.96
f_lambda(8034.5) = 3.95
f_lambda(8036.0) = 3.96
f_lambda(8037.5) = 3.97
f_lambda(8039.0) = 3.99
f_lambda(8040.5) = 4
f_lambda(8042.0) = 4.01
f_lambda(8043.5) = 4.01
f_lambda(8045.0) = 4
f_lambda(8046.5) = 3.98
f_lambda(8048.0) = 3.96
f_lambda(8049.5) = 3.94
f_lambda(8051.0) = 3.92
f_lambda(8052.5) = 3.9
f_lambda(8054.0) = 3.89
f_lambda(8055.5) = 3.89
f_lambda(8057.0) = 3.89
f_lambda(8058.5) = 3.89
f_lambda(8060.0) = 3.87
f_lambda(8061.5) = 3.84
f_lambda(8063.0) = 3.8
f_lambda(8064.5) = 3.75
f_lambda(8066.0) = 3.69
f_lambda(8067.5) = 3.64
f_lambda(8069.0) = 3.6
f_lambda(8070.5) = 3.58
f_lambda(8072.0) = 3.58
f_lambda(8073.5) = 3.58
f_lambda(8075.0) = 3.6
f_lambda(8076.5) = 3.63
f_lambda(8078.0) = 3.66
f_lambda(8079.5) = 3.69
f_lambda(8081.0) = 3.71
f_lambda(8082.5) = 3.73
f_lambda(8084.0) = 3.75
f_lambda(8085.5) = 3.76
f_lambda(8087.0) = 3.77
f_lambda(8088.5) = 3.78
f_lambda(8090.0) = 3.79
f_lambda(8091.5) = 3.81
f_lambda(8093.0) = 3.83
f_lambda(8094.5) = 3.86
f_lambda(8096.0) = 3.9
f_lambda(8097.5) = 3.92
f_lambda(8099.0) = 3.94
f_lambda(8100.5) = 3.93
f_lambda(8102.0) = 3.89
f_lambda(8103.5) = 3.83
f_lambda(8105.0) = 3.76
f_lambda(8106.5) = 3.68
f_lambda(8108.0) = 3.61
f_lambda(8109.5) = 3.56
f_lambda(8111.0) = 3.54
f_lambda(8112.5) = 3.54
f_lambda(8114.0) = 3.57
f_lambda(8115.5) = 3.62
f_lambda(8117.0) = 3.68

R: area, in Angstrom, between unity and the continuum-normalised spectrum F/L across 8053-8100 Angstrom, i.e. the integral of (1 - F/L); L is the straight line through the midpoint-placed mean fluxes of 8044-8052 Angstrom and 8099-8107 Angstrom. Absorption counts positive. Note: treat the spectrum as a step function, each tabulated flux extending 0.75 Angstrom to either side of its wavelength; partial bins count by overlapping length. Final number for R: 1.6 Angstrom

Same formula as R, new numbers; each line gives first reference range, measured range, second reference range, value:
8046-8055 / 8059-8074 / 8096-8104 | 0.9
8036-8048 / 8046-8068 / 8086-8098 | 0.5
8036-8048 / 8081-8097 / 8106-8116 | -0.4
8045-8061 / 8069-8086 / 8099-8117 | 0.7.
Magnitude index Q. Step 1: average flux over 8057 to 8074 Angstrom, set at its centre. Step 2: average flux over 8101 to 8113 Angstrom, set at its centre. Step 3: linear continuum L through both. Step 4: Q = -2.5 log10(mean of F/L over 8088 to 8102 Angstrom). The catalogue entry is -0.05 mag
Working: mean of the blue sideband 3.72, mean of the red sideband 3.68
